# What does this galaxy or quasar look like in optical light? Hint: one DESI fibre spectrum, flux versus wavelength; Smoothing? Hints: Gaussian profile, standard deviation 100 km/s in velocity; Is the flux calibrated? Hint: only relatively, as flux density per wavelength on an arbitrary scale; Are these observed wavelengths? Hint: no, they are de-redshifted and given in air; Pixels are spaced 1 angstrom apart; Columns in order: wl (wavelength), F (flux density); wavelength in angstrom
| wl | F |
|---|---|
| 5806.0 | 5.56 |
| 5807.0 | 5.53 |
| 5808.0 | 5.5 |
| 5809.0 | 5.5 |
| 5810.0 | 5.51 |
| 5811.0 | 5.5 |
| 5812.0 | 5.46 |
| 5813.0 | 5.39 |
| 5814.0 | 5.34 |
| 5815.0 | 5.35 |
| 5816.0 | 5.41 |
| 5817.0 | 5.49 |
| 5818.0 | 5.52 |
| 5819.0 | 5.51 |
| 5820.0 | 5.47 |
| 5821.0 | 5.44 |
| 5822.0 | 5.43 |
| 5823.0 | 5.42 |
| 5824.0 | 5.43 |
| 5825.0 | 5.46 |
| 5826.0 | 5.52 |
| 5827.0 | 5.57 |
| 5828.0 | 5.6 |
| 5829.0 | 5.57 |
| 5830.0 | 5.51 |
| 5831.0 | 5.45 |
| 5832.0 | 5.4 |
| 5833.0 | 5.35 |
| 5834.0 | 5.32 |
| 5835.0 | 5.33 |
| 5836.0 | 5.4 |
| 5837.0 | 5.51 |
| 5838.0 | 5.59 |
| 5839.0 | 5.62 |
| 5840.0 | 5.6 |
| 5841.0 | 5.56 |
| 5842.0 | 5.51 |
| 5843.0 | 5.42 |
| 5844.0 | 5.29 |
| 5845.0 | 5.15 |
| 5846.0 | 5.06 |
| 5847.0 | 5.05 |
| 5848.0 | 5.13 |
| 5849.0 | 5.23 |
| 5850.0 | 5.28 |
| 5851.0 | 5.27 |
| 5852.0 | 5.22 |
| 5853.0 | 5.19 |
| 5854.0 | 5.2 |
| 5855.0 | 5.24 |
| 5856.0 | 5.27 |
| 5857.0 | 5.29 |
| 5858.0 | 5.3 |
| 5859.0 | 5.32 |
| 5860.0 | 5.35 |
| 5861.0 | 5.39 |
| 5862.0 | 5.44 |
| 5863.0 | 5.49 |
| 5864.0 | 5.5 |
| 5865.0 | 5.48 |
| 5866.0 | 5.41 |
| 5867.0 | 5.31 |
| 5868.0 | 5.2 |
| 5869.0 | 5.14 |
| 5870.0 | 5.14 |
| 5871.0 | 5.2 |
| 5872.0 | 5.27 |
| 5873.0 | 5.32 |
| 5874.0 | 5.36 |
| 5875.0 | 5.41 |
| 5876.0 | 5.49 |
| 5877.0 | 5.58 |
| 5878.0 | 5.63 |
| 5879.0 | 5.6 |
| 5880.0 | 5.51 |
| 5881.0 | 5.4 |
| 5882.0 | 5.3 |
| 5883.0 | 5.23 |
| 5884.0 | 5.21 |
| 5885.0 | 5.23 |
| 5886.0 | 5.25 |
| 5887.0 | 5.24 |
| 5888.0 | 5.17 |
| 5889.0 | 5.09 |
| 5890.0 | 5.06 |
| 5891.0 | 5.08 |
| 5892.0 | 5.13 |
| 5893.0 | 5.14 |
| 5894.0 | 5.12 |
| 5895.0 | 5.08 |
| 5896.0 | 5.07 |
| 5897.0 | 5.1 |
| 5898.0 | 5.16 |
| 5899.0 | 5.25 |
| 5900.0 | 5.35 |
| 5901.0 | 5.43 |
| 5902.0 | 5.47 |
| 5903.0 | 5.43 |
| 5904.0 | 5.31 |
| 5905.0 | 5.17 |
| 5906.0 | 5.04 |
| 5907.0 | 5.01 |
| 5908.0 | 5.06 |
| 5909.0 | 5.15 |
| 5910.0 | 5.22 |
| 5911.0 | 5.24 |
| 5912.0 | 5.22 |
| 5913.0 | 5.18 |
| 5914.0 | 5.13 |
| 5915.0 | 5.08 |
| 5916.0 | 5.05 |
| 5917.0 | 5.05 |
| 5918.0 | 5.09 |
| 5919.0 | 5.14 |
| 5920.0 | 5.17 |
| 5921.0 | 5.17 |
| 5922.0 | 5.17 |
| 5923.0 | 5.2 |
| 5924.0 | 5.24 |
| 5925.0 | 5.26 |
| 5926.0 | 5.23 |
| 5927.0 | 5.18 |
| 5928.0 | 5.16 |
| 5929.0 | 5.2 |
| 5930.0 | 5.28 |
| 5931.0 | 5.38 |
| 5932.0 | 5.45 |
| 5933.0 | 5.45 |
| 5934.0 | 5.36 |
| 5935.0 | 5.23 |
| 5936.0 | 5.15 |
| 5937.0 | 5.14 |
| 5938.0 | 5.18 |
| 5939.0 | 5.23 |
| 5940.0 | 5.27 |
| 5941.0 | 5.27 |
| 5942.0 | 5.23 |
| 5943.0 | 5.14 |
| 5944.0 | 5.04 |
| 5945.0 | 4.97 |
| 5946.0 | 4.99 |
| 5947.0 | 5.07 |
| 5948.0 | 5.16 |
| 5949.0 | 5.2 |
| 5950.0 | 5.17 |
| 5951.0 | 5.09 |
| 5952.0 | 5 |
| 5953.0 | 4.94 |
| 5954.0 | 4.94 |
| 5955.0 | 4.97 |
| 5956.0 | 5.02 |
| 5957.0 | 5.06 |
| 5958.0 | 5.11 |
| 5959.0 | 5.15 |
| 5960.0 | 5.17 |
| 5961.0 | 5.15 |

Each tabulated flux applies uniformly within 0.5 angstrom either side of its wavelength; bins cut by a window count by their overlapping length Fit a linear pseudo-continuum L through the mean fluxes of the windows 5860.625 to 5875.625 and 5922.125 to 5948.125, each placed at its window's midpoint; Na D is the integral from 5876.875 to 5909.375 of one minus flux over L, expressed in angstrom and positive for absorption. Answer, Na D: 0.3 angstrom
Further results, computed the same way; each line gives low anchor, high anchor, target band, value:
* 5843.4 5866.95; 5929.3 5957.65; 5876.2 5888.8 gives -0.3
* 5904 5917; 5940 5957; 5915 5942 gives -0.6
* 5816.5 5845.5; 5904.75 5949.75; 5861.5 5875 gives 0.1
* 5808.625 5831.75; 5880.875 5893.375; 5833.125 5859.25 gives 0.2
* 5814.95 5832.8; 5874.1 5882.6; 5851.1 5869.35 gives 0.5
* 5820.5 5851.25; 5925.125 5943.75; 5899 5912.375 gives 0.1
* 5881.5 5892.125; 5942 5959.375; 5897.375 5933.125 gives -0.6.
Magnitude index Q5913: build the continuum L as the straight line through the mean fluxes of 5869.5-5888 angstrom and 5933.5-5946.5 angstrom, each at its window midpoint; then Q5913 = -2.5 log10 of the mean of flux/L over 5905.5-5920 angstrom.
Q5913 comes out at 0.03 mag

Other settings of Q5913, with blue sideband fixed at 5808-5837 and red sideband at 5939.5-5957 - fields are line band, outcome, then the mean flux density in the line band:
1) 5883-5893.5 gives 0.02 mag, 5.16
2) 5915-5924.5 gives 0.01 mag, 5.14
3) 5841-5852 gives 0.03 mag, 5.25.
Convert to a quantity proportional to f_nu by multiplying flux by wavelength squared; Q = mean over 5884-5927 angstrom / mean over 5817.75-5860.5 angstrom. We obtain 0.98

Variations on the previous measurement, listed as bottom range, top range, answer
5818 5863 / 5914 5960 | 0.99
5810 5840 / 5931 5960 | 0.98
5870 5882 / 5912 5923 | 0.96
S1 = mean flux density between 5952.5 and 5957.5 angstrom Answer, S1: 4.99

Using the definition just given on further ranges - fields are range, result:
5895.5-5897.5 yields 5.08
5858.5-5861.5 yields 5.35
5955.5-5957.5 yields 5.04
